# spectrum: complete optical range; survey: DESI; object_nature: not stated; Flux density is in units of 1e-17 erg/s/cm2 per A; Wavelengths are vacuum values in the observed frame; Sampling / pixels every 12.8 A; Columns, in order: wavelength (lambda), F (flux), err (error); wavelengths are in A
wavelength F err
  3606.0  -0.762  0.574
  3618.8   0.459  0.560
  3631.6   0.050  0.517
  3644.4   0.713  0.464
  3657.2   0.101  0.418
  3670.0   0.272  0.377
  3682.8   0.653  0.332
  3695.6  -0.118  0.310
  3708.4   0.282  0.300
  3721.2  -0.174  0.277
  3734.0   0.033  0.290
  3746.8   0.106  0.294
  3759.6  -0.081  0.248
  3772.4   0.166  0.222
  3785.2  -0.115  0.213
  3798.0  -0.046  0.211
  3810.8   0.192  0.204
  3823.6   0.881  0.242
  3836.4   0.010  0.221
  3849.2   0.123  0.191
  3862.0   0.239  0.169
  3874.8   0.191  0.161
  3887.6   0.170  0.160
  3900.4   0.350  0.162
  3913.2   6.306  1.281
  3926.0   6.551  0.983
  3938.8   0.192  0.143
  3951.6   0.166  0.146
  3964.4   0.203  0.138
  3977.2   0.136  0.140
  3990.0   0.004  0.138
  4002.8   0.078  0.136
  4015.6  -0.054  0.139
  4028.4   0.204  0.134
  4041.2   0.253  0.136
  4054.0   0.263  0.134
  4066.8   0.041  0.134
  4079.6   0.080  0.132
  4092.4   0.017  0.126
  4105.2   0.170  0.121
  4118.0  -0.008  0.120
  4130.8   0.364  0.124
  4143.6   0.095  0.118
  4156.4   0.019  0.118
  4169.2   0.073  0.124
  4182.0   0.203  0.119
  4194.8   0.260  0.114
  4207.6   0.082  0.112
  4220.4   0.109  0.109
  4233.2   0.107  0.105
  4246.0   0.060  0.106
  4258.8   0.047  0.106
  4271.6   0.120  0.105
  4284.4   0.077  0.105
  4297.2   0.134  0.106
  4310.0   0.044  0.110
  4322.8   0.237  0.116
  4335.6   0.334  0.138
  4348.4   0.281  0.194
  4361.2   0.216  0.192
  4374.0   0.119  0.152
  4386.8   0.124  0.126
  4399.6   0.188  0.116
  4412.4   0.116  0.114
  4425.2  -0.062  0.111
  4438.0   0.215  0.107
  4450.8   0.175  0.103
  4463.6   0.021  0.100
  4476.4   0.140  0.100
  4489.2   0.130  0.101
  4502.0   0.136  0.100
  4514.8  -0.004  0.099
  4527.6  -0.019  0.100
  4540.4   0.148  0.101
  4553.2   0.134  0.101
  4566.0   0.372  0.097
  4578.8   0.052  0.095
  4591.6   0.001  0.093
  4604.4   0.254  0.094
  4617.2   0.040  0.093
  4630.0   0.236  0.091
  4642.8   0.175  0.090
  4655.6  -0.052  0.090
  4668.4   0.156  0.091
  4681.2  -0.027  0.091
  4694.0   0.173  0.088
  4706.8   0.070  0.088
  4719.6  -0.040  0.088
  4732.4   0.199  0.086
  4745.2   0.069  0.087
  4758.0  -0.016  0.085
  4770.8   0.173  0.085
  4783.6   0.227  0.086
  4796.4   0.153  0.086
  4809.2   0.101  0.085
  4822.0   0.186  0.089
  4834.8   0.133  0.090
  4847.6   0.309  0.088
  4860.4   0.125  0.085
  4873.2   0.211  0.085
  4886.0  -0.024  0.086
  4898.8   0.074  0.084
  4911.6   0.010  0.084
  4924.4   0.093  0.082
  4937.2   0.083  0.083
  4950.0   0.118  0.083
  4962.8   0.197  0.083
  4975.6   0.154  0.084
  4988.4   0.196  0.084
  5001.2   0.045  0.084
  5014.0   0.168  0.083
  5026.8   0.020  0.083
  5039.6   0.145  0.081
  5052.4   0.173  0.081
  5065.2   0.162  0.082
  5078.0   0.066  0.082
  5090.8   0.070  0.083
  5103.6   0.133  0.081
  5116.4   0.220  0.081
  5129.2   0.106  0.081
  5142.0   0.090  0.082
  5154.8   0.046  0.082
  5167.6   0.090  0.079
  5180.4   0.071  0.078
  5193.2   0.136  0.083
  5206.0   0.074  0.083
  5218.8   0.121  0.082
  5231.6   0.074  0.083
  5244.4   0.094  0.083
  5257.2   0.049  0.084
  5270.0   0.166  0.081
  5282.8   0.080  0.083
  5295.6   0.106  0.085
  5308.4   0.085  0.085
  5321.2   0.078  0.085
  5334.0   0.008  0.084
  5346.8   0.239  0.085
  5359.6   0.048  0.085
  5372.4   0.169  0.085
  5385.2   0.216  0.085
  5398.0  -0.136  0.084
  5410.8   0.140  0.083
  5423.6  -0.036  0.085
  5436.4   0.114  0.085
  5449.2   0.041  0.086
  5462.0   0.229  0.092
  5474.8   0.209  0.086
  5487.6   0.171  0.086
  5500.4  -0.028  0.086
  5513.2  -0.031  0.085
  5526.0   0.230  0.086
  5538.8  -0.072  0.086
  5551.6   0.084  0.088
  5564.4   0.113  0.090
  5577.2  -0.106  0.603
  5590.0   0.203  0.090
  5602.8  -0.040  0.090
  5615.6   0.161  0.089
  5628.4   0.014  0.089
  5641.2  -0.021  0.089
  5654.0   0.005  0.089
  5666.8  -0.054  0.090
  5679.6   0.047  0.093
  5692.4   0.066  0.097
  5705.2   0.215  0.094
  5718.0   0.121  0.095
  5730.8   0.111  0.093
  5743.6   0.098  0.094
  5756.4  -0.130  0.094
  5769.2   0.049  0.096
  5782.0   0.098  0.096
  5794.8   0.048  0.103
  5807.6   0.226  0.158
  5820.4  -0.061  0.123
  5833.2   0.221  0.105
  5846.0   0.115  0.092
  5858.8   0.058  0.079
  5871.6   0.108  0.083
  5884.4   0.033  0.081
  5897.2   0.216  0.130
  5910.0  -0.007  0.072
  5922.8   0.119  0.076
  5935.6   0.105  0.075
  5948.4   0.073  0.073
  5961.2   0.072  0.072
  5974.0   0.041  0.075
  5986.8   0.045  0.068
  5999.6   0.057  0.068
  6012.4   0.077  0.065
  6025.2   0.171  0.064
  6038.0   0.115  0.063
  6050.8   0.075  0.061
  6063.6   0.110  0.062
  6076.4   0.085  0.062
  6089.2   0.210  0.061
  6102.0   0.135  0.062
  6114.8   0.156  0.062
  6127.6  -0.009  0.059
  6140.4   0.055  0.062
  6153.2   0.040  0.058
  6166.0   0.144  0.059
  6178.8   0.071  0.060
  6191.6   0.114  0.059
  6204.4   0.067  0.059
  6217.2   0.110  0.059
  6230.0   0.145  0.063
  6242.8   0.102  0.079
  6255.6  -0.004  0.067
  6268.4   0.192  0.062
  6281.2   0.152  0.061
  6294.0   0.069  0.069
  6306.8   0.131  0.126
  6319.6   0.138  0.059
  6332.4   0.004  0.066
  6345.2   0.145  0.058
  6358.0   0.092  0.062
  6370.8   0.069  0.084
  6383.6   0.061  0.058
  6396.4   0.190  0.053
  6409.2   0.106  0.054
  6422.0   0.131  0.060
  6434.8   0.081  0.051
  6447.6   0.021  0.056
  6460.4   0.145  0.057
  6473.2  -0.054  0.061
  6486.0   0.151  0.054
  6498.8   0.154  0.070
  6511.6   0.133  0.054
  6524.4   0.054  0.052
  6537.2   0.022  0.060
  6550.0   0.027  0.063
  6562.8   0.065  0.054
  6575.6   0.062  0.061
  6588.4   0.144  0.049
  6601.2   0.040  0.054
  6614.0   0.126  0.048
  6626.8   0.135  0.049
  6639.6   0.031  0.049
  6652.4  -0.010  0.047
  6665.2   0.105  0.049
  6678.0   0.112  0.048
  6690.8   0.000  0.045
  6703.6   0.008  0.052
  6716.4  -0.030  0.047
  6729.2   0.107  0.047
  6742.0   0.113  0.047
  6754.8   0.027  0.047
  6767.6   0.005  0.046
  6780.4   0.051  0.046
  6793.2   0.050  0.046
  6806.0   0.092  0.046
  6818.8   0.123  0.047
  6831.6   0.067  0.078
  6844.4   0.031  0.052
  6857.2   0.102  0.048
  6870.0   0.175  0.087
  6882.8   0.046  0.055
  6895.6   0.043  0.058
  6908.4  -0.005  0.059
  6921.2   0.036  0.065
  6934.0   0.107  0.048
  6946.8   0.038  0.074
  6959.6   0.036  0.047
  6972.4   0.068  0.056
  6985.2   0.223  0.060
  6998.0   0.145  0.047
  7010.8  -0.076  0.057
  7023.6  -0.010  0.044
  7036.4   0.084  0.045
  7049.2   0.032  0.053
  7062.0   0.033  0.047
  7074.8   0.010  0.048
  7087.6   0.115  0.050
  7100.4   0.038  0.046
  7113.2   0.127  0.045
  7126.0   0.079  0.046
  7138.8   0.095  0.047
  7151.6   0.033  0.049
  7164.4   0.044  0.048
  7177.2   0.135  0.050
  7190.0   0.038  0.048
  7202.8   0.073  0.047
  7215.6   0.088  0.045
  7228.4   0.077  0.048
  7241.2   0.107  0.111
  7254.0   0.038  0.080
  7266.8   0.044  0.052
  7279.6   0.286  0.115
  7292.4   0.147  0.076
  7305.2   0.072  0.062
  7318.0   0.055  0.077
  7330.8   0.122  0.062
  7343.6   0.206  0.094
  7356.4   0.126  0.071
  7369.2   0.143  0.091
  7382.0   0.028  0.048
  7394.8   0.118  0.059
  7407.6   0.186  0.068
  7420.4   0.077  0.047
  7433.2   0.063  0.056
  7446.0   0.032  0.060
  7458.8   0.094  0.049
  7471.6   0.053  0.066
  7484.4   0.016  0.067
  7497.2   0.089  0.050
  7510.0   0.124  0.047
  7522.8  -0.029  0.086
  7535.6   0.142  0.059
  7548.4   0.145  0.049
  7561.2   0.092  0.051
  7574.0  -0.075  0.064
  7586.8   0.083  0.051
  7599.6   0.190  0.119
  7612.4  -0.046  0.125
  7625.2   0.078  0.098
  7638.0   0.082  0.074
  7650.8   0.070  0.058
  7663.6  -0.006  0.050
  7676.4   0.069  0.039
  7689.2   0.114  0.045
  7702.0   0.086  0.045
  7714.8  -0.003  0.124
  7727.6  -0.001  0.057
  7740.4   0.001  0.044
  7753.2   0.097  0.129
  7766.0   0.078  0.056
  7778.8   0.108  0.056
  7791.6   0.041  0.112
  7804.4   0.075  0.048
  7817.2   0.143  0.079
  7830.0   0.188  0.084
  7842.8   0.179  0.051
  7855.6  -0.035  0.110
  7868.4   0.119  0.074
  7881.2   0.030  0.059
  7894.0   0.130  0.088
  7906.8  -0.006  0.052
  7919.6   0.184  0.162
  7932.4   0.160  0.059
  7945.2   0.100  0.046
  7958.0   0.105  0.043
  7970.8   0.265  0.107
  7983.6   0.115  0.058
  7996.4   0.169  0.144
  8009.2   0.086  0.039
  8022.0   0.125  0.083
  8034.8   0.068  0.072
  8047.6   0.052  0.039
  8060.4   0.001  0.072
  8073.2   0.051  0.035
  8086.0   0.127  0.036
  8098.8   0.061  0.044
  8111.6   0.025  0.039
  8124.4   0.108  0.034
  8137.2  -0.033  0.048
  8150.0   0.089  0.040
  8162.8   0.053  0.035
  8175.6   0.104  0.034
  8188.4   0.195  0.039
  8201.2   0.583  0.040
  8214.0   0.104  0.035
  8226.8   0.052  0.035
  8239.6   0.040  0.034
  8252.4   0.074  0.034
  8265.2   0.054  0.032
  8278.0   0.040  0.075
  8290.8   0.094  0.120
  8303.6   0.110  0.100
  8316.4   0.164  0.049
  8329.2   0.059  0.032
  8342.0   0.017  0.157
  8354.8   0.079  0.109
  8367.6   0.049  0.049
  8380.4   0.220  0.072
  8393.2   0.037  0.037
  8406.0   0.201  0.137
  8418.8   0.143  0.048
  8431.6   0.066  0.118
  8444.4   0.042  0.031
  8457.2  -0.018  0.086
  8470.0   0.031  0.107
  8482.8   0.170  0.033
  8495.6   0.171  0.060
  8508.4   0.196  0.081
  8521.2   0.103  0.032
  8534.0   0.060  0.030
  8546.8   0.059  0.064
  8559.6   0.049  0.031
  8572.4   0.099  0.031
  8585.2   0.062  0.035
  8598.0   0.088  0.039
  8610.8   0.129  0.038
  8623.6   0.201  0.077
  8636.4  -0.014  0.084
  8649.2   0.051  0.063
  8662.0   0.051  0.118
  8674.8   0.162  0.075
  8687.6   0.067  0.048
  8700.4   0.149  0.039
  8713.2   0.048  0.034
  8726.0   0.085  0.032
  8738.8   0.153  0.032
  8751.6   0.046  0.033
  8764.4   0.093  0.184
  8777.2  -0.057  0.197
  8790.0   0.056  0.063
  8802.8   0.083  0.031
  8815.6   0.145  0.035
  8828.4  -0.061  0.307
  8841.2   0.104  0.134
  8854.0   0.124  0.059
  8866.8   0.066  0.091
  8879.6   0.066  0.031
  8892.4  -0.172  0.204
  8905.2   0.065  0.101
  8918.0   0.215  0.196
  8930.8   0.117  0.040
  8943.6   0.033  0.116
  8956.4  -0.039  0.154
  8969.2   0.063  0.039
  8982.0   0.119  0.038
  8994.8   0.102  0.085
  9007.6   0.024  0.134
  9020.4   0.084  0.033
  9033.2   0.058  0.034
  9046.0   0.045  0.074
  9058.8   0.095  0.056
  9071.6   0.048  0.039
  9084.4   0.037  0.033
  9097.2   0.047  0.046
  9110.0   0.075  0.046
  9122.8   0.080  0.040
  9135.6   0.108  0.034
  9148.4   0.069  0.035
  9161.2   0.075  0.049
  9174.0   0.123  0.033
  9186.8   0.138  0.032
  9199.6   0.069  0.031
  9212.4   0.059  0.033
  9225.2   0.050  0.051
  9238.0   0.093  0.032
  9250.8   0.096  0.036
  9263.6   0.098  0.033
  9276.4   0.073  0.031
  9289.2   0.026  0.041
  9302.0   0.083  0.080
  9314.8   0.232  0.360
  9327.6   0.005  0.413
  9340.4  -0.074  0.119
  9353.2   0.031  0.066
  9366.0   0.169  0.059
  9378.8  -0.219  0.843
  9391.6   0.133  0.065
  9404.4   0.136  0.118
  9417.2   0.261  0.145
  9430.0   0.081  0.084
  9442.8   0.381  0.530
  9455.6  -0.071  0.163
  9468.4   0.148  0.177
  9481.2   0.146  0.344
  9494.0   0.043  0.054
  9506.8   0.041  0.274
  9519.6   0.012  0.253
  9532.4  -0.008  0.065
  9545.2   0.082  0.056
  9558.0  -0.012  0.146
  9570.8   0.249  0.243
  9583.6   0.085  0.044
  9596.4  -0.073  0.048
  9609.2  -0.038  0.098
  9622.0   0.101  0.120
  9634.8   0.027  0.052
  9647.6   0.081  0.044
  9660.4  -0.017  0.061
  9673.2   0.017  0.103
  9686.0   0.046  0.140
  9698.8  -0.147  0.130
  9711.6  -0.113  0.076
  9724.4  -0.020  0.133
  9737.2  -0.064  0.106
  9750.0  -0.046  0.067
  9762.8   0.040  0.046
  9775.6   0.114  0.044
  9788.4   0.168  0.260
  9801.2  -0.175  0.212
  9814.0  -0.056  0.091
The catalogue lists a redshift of 1.199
